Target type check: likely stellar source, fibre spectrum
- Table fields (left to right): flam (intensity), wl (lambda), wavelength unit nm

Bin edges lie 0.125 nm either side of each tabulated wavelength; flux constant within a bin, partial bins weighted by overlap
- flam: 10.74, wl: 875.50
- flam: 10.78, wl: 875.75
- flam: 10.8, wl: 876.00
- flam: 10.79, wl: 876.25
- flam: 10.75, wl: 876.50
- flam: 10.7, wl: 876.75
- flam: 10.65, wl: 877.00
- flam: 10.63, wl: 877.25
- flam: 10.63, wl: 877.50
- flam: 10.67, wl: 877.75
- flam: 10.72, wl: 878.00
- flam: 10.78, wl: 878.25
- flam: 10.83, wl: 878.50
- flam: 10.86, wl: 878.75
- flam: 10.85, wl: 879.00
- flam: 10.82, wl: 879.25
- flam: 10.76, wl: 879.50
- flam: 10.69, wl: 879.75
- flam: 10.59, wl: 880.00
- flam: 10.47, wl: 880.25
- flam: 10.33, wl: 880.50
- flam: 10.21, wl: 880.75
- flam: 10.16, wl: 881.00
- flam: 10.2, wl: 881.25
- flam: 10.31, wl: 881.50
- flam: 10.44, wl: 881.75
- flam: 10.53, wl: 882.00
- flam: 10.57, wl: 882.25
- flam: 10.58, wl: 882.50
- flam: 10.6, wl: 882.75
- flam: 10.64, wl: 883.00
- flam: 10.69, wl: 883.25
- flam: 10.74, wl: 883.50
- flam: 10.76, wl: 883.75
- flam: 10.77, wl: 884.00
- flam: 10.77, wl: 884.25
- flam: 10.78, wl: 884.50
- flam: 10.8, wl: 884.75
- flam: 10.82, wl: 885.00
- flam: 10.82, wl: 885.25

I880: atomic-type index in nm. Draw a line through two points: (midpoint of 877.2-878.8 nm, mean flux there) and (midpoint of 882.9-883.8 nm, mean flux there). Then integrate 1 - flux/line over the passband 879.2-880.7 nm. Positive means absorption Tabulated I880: 0.02 nm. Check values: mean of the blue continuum 10.7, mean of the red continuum 10.7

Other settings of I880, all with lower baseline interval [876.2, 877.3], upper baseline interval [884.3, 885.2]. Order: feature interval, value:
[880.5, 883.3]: 0.085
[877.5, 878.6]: -0.002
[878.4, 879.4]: -0.010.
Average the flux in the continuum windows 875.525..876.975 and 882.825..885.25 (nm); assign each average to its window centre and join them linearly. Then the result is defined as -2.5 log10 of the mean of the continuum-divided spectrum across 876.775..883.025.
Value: 0.02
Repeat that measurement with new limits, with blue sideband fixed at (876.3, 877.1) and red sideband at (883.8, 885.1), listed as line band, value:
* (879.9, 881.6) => 0.044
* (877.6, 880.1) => -0.003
